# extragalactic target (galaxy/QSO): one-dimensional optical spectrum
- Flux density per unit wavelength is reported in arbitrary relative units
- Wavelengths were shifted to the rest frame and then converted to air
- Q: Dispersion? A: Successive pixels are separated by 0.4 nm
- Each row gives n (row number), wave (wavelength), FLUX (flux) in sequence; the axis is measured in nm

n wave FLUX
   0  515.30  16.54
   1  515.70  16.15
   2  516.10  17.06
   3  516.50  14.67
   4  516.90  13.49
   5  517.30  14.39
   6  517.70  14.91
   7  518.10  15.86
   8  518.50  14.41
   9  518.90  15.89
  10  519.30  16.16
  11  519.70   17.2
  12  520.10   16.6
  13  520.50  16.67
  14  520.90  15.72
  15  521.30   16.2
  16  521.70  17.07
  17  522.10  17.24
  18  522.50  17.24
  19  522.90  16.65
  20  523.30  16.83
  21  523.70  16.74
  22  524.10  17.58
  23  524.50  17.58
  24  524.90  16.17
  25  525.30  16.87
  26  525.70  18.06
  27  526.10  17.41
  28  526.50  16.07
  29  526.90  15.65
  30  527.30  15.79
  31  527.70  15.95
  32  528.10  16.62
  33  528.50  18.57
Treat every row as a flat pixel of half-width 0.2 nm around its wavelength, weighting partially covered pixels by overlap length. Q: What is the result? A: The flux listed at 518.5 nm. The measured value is 14.41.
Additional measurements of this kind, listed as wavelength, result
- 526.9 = 15.65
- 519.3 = 16.16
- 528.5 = 18.57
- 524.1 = 17.58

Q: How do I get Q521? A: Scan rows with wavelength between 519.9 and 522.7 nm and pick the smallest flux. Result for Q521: 15.72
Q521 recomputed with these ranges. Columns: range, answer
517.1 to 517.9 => 14.39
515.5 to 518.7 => 13.49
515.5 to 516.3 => 16.15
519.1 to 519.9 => 16.16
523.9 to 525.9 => 16.17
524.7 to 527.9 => 15.65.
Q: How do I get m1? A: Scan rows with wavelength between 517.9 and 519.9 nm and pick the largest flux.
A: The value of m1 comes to 17.2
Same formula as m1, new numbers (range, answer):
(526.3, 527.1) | 16.07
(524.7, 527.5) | 18.06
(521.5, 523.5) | 17.24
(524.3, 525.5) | 17.58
